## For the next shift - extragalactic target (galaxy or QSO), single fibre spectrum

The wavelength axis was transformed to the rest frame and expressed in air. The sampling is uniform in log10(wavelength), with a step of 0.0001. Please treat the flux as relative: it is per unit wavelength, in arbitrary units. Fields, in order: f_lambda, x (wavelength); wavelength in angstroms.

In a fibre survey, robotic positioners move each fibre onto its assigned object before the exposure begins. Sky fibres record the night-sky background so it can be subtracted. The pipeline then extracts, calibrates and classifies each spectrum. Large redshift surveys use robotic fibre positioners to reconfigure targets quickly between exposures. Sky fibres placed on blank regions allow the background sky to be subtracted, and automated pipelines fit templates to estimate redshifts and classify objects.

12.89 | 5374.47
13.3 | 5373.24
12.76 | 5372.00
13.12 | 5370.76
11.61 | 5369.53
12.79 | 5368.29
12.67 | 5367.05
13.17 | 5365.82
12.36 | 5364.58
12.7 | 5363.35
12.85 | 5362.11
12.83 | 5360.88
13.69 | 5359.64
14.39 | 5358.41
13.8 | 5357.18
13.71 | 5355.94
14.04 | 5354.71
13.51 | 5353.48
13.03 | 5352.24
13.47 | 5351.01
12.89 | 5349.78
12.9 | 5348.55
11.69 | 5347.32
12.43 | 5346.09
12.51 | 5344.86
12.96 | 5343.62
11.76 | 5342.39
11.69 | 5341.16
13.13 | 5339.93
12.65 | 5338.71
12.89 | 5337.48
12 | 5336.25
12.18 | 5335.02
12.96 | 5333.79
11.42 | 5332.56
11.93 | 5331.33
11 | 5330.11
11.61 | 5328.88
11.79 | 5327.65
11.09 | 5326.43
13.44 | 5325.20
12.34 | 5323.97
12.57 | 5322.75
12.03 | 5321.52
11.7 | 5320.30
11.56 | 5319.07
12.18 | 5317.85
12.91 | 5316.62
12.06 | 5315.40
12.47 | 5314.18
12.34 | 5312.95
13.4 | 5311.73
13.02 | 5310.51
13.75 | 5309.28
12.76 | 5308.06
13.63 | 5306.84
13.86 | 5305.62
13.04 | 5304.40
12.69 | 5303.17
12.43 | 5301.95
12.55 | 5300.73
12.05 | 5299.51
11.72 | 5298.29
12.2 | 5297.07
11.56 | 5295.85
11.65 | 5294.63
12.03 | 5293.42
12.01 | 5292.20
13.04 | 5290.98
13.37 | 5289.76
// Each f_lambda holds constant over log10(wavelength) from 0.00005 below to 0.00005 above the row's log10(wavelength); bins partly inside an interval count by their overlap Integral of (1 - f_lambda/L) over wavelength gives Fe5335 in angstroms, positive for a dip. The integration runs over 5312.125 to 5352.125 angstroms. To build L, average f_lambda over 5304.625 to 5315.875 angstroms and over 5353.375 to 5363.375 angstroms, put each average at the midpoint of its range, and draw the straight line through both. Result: 3.0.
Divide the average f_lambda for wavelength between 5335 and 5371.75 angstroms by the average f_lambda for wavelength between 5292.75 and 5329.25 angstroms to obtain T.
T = 1.04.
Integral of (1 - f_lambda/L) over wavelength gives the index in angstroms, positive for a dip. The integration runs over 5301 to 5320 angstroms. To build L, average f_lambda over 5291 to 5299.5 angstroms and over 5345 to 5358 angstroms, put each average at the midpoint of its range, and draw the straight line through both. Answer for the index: -0.8 angstroms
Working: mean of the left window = 12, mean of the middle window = 12.8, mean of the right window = 13.1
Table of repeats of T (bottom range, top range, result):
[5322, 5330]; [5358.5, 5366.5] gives 1.08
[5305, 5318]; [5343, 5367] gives 1.01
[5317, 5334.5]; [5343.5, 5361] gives 1.10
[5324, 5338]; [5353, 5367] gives 1.11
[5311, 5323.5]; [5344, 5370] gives 1.05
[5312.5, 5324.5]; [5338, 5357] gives 1.05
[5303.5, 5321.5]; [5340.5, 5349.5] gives 0.97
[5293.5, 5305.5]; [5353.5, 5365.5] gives 1.09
